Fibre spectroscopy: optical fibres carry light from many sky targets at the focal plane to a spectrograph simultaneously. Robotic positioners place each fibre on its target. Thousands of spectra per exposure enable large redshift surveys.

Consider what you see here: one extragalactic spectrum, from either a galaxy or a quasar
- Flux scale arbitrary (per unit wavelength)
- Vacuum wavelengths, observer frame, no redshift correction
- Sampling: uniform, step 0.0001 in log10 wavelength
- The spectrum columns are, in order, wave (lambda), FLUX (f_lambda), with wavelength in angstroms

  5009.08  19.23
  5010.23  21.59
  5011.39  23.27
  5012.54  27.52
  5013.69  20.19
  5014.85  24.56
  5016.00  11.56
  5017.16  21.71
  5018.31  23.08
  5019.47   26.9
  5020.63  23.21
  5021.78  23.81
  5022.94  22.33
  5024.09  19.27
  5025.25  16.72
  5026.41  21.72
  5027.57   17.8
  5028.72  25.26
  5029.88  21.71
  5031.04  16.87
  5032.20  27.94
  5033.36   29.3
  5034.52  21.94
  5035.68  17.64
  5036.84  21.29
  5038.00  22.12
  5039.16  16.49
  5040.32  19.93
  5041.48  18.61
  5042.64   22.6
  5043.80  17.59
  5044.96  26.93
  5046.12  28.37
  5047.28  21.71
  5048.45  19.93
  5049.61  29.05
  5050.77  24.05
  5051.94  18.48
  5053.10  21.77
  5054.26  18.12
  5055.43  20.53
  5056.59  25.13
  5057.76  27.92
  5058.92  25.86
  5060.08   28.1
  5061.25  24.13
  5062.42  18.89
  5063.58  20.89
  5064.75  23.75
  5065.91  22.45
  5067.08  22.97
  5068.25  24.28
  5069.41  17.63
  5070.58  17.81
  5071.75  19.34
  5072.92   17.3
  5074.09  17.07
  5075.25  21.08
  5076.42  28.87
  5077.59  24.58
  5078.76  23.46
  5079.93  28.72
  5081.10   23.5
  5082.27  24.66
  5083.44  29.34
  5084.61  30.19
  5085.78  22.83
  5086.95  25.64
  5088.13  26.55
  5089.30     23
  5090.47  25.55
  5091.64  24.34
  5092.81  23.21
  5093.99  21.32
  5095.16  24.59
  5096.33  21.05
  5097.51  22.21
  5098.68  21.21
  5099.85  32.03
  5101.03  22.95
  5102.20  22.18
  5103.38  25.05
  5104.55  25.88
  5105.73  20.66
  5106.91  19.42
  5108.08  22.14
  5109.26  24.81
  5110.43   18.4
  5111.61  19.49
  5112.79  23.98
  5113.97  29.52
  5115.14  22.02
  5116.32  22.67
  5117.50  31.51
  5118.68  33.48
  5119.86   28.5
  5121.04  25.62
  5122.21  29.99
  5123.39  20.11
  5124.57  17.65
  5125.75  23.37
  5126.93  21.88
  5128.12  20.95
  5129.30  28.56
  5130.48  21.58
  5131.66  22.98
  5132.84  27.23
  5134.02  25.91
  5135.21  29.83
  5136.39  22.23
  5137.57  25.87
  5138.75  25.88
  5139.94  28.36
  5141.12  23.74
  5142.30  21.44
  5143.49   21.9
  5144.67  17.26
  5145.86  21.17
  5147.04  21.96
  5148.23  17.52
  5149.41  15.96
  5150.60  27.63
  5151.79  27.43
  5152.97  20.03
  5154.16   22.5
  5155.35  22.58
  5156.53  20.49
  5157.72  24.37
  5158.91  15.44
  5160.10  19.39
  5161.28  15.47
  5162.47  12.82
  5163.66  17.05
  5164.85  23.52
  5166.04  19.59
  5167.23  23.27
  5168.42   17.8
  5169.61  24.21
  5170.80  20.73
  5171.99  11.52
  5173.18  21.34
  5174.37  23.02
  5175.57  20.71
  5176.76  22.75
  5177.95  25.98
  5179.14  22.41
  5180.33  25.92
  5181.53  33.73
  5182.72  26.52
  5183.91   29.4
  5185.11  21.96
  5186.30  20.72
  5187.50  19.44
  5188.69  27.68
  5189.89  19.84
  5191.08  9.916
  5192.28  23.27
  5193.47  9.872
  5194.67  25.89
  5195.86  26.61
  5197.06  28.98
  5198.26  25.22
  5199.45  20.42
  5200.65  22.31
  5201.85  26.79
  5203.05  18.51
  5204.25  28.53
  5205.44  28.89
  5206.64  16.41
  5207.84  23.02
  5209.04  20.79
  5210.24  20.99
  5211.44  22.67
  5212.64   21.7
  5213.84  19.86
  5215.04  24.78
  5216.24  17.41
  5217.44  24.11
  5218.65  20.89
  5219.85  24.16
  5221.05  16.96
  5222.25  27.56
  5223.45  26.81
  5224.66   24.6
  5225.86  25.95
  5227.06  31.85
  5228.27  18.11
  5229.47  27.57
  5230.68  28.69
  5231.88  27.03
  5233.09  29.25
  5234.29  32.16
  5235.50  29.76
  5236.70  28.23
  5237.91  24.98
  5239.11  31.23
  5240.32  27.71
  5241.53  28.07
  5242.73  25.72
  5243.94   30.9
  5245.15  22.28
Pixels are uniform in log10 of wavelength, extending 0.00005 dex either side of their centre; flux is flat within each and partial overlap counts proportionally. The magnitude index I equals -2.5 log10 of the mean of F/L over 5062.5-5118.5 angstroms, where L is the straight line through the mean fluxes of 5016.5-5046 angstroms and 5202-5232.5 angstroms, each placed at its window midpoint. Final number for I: -0.05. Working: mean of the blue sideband 21.8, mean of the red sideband 23.6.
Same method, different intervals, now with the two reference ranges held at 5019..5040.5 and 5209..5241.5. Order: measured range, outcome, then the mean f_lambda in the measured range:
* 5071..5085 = -0.060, 23.9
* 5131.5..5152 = 0.008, 23.5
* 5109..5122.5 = -0.113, 25.8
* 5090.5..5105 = -0.046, 23.9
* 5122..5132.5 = 0.027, 22.8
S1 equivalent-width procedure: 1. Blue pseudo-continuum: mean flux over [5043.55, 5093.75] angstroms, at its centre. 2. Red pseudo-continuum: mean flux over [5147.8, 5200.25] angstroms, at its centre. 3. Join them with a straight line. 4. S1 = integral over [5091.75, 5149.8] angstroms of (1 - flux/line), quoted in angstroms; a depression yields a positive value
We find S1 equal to -2.9 angstroms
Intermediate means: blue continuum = 23.4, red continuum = 21.6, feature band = 23.6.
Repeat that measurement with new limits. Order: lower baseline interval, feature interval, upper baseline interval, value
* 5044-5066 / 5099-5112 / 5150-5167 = -0.6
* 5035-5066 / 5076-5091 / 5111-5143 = -1.6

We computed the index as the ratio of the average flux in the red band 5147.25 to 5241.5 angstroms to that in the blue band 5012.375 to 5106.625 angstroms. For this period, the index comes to 1.0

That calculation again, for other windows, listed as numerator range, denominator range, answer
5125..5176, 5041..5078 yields 0.97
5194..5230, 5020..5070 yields 1.06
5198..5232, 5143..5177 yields 1.16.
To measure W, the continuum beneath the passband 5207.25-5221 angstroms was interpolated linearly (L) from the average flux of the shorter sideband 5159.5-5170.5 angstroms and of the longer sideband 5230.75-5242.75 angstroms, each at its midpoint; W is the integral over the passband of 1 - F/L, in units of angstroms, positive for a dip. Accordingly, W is 2.1 angstroms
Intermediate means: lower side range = 19.3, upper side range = 28.6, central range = 21.7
